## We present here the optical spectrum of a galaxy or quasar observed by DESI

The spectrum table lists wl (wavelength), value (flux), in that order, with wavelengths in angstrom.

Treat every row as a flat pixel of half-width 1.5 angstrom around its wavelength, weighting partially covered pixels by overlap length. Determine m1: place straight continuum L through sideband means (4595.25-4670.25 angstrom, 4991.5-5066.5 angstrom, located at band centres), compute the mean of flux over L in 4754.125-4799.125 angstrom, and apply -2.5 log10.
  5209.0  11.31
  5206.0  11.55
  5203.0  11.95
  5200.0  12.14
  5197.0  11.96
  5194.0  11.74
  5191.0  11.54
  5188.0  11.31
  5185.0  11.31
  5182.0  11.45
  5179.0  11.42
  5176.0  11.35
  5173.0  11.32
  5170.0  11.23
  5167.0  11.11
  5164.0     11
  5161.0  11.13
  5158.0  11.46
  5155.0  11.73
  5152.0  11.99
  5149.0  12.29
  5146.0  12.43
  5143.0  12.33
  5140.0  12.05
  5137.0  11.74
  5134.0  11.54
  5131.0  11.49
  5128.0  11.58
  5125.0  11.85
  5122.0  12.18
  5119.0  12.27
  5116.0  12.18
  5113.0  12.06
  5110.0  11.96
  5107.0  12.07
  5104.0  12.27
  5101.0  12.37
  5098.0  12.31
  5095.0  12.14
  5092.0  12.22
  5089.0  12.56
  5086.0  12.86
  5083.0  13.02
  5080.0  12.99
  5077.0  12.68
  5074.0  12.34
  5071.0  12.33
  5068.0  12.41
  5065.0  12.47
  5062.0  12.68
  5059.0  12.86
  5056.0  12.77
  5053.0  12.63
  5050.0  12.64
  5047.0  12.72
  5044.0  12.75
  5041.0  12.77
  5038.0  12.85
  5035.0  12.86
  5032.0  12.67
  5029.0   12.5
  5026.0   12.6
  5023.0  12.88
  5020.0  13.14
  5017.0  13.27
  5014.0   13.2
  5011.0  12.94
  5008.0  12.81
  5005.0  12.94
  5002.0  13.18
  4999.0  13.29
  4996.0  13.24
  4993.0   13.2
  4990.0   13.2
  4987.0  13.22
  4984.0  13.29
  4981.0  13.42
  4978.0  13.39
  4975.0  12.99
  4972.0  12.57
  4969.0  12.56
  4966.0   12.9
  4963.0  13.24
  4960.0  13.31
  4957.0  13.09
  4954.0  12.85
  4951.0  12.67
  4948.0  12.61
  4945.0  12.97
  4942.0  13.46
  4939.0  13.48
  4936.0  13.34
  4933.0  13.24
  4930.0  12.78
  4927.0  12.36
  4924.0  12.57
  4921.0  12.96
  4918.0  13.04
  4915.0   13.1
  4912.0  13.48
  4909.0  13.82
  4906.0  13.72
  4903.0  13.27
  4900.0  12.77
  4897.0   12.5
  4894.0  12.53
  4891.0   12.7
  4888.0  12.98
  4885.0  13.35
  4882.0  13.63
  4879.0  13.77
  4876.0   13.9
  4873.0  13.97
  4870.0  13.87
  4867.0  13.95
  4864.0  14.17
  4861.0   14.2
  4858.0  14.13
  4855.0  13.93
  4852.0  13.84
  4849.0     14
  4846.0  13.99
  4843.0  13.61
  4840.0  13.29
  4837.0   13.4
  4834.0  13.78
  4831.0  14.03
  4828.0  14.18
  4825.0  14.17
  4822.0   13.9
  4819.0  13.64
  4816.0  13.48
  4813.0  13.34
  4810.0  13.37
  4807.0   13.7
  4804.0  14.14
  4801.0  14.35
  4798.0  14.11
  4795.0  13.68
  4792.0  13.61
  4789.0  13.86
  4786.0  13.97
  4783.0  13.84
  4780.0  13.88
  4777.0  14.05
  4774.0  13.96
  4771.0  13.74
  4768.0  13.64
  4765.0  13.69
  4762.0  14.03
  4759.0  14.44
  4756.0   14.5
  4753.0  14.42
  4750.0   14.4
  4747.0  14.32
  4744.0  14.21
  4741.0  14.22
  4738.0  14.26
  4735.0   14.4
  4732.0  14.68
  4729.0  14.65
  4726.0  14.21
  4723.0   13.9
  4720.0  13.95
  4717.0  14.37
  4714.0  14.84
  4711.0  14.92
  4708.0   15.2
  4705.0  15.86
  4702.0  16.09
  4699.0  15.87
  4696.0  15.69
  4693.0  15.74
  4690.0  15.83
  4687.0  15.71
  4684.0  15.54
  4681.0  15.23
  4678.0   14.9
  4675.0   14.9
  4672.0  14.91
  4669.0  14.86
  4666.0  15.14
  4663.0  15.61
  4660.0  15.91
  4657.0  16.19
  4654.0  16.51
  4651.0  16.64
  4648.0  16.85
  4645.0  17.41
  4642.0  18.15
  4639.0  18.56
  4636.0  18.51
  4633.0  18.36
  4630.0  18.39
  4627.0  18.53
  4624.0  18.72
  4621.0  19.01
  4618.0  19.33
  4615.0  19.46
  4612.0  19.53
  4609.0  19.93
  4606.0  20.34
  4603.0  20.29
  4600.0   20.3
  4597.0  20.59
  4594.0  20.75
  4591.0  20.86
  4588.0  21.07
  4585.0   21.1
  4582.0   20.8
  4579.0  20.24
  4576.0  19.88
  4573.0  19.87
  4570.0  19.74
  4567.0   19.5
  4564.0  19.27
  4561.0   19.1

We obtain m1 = 0.17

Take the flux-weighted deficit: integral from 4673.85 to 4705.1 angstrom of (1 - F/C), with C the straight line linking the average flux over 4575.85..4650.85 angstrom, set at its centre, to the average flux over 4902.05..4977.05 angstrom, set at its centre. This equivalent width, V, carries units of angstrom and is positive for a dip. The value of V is 4.1 angstrom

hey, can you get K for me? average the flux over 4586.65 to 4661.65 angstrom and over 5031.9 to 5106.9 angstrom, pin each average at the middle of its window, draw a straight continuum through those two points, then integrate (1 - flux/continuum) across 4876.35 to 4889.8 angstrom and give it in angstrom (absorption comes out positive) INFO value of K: 1.5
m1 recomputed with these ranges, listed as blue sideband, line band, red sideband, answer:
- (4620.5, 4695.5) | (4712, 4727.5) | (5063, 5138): 0.123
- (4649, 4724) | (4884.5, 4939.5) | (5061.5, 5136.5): 0.052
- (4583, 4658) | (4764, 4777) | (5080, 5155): 0.225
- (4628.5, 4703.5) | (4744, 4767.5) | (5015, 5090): 0.091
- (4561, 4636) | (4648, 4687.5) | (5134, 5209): 0.204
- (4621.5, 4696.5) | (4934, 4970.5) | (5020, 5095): 0.053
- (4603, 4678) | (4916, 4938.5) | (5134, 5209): 0.115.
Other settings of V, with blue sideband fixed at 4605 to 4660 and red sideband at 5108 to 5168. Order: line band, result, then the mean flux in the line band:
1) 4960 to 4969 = 0.7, 13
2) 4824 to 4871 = 4.9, 13.9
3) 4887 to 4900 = 2.0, 12.7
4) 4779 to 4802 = 3.3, 13.9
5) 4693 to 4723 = 3.7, 15.2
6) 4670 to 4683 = 2.0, 15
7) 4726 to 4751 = 3.8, 14.4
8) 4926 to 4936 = 1.1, 12.9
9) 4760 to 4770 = 1.7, 13.8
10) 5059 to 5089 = 0.0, 12.6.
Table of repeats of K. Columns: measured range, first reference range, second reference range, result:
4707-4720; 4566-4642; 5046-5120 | 2.4 angstrom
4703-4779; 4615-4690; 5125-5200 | 7.6 angstrom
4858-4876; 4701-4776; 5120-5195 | -0.6 angstrom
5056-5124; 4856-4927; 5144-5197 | -2.0 angstrom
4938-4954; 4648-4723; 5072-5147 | 0.5 angstrom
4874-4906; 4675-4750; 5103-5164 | 1.1 angstrom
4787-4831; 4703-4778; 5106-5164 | 0.3 angstrom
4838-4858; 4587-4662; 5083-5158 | 2.5 angstrom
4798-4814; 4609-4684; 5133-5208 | 1.7 angstrom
